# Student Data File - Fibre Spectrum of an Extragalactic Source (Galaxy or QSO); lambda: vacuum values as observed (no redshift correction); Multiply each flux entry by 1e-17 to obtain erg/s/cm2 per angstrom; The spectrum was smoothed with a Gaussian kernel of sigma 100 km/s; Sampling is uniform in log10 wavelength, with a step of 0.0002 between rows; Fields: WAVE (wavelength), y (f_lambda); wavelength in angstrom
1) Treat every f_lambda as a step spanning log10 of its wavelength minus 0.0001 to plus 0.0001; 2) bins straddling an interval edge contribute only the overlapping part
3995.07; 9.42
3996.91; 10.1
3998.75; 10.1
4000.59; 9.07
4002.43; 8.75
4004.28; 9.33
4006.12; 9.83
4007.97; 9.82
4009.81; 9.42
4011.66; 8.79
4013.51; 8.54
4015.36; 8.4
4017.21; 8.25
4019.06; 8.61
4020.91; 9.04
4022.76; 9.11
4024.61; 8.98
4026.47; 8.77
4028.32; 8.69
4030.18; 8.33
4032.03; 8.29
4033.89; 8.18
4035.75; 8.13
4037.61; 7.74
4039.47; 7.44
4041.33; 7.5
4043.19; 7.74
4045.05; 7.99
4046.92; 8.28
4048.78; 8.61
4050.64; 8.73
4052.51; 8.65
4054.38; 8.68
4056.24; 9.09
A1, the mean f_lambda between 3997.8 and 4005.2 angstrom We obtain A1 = 9.32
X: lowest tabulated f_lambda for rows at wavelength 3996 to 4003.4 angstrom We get 8.75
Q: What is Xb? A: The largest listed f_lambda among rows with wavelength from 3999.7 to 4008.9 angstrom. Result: 9.83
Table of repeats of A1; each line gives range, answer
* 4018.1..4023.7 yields 8.93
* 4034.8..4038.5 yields 7.93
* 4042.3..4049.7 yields 8.16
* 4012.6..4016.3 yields 8.46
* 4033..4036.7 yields 8.15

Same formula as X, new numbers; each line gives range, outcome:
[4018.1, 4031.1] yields 8.33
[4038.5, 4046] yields 7.44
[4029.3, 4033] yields 8.29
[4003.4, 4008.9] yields 9.33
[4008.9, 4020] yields 8.25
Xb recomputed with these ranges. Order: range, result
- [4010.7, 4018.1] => 8.79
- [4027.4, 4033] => 8.69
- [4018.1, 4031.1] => 9.11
